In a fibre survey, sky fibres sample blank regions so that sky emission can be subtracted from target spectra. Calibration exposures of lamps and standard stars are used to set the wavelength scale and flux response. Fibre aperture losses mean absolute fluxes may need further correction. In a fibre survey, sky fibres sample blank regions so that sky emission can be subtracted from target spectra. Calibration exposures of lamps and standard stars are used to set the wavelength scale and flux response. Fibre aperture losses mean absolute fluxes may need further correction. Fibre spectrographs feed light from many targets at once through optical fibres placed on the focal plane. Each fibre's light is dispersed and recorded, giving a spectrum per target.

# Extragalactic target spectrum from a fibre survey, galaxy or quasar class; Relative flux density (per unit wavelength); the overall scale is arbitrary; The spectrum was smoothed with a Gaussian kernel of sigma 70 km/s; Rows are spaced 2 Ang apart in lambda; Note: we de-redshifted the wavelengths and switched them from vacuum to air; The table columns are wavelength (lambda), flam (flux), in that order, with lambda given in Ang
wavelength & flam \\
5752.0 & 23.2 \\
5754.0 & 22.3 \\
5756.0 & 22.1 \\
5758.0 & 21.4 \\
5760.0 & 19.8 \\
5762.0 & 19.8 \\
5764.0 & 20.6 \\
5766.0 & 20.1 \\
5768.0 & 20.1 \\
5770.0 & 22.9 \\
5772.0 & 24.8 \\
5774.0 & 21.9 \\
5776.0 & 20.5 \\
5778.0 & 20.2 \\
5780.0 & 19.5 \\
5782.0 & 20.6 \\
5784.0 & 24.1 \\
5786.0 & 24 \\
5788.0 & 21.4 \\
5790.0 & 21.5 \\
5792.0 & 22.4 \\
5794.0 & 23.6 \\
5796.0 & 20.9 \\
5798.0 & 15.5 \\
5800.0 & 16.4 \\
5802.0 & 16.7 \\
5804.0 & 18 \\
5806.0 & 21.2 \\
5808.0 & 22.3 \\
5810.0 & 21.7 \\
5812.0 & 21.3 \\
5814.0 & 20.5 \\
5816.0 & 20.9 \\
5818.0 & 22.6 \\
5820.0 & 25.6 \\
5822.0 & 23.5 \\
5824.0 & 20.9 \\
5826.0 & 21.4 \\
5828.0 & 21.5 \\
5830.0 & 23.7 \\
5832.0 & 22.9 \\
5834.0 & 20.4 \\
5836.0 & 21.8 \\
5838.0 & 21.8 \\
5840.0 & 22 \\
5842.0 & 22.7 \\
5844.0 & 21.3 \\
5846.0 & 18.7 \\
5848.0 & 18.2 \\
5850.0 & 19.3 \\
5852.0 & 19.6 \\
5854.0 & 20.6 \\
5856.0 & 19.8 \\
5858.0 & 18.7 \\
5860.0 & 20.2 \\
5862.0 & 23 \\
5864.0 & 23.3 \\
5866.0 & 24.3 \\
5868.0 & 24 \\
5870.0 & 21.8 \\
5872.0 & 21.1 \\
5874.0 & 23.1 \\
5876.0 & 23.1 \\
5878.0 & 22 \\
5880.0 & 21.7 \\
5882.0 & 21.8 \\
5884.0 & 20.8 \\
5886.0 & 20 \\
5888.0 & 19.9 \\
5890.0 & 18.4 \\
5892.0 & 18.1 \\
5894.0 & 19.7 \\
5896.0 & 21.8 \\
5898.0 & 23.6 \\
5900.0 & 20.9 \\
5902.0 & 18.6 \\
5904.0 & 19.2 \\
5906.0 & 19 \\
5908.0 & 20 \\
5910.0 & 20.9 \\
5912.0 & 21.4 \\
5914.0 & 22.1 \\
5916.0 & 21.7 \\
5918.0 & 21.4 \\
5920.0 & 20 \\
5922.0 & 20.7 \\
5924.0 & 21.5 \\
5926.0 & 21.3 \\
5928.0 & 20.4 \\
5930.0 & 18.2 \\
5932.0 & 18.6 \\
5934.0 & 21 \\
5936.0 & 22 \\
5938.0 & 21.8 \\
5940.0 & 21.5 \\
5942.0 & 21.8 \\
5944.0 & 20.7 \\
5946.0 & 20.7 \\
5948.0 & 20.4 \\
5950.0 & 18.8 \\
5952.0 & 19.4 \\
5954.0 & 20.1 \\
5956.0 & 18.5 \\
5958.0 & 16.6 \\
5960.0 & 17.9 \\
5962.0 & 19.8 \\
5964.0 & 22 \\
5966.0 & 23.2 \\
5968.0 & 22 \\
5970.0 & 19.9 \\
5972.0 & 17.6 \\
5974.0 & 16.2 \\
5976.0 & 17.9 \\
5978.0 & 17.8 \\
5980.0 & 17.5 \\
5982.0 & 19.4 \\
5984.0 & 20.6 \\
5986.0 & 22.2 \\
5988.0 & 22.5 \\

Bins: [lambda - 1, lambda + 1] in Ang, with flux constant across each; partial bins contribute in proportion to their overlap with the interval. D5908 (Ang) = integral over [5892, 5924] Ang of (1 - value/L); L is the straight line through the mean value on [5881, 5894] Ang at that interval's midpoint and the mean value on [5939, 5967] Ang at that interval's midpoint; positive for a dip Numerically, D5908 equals -1.2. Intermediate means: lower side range 19.8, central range 20.7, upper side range 20.1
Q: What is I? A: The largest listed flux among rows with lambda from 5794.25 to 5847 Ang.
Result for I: 25.6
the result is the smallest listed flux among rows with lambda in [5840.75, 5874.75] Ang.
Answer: 18.2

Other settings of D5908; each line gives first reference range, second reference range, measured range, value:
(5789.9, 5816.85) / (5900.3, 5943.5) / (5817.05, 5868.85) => -3.3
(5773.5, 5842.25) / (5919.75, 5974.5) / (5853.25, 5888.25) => -1.5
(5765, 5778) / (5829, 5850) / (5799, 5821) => 0.8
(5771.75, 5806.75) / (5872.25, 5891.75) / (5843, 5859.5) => 1.1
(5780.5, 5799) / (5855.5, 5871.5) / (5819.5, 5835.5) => -0.5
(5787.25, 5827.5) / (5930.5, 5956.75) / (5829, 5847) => -0.8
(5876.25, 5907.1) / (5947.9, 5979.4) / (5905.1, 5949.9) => -2.1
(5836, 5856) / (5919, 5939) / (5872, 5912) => -0.3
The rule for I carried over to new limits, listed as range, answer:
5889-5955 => 23.6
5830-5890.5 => 24.3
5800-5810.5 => 22.3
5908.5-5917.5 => 22.1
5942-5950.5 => 21.8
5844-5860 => 21.3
